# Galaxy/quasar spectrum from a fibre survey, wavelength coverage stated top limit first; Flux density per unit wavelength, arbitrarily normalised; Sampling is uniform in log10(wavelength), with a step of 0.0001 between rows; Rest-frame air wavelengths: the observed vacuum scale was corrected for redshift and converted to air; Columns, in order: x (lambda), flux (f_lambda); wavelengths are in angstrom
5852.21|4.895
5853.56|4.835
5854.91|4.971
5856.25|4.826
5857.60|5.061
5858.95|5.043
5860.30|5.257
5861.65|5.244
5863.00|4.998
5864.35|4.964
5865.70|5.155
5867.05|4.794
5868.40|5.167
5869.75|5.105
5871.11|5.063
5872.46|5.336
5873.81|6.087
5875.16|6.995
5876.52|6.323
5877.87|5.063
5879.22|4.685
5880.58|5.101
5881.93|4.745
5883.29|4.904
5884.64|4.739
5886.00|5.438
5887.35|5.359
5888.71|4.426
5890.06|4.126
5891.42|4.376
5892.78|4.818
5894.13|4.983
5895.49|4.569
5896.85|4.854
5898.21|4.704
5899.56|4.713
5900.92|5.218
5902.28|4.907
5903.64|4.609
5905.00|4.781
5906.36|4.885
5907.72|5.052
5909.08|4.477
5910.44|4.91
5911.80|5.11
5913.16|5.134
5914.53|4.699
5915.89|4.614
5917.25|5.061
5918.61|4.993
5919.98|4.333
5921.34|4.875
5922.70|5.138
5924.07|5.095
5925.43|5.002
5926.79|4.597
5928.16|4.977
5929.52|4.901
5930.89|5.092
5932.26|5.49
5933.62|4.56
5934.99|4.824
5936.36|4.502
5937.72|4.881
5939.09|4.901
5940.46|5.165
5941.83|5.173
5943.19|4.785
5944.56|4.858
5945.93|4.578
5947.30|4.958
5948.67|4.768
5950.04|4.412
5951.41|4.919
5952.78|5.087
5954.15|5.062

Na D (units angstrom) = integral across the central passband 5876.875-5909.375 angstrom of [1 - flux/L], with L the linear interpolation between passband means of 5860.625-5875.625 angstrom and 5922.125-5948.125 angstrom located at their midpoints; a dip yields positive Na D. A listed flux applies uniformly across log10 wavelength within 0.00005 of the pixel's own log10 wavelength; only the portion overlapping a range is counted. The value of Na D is 2.2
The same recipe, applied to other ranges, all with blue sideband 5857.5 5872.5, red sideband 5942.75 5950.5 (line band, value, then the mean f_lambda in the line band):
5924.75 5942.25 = -0.50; 4.92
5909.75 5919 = -0.11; 4.93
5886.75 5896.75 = 0.60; 4.67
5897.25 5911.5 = 0.24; 4.84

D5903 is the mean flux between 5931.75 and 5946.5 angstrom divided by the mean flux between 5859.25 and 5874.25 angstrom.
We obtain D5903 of 0.94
